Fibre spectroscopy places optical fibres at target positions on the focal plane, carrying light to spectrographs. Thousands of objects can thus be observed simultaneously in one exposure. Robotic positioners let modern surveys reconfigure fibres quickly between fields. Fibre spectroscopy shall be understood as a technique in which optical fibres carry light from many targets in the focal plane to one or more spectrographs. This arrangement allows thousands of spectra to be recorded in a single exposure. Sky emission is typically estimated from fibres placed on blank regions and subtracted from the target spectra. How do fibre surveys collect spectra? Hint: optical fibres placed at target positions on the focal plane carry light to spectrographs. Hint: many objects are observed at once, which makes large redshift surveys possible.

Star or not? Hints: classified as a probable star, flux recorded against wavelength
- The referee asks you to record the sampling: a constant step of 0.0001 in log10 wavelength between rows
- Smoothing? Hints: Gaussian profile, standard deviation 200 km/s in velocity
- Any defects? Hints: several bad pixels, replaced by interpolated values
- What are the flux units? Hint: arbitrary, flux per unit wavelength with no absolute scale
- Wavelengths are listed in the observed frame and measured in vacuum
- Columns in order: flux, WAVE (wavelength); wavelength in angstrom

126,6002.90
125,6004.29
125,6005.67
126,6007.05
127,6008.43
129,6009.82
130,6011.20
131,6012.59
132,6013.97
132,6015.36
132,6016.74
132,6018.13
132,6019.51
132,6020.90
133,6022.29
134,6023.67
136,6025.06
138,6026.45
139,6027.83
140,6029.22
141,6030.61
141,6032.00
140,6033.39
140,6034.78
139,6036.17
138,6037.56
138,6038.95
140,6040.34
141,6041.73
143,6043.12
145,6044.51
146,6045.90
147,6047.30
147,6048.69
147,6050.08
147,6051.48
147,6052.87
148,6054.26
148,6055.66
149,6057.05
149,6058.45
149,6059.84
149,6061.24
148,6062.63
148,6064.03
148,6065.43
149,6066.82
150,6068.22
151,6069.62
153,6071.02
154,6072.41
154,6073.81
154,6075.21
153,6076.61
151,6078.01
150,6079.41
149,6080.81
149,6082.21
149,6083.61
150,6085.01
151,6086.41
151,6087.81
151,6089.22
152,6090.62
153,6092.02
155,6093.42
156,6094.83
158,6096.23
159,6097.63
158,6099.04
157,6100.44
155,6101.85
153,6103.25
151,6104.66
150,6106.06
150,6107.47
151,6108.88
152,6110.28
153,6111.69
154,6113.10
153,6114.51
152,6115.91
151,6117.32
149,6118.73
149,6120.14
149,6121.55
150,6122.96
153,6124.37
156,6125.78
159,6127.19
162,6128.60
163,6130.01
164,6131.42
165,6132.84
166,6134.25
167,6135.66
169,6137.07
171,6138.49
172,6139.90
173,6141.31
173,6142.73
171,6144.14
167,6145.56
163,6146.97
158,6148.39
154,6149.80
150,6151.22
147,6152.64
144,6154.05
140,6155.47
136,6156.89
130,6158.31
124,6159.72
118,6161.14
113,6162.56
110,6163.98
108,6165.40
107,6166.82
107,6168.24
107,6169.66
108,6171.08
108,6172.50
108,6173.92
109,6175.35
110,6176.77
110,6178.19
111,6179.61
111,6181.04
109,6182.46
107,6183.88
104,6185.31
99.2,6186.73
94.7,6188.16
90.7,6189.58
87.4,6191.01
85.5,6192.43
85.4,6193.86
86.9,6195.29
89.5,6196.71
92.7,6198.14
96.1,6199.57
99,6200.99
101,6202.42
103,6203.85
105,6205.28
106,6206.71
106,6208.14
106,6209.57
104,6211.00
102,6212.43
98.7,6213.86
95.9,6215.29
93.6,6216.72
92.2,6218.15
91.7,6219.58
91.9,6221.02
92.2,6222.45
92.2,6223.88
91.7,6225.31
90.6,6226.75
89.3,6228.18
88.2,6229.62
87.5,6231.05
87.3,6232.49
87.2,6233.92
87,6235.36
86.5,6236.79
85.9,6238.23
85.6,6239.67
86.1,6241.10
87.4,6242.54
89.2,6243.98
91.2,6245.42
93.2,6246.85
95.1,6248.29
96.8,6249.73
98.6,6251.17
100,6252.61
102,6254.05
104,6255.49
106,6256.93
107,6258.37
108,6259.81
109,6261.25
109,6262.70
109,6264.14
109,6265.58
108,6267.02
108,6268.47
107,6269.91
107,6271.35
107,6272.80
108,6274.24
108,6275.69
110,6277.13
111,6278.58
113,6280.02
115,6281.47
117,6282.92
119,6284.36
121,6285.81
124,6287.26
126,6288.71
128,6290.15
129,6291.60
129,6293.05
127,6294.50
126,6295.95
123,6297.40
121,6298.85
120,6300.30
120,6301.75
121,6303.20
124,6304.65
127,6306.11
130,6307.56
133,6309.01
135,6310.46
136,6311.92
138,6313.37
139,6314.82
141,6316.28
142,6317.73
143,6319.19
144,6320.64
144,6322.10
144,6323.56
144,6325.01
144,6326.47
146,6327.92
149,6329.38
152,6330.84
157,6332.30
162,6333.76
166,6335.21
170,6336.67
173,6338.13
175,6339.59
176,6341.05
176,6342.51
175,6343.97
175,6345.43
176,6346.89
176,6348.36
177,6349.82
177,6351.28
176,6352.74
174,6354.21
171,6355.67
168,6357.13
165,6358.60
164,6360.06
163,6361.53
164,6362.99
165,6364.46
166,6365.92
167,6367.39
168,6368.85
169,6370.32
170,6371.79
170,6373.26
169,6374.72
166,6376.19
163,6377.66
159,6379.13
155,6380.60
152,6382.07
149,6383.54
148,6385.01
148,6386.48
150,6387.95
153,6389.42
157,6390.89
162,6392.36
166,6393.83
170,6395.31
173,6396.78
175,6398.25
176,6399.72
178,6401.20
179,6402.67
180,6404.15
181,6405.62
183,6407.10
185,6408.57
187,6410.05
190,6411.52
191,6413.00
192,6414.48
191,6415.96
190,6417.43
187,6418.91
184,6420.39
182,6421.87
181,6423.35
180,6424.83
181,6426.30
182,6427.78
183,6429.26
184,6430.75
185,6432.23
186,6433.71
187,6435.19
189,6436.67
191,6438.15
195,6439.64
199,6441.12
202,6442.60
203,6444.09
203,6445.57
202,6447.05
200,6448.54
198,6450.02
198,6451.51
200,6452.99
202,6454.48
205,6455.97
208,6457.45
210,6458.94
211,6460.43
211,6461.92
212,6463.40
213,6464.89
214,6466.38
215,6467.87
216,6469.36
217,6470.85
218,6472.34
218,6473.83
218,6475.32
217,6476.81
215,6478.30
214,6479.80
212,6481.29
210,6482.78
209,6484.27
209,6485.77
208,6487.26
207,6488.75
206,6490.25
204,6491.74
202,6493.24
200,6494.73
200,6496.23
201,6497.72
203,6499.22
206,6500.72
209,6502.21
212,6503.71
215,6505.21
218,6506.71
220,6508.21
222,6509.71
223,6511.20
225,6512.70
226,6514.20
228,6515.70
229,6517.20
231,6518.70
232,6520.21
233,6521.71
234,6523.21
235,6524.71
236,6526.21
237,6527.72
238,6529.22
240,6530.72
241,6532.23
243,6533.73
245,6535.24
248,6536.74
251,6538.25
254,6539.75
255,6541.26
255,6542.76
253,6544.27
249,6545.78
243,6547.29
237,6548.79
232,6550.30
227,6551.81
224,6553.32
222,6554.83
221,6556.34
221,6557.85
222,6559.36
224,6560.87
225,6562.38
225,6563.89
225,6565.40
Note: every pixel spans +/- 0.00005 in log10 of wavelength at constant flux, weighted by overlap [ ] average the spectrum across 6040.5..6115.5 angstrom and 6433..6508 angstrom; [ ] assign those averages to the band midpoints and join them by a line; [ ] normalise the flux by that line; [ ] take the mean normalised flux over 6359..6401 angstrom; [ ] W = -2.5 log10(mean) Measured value 0.19 mag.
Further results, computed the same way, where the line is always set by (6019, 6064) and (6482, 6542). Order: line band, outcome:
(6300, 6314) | 0.414 mag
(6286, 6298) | 0.418 mag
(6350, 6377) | 0.174 mag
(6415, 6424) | 0.120 mag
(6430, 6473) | 0.056 mag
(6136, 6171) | 0.141 mag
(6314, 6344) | 0.234 mag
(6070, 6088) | -0.019 mag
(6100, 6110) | 0.007 mag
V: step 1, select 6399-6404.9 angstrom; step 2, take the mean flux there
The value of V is 178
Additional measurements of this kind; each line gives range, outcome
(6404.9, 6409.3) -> 183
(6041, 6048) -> 144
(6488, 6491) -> 207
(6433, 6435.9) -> 187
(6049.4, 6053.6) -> 147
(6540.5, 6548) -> 251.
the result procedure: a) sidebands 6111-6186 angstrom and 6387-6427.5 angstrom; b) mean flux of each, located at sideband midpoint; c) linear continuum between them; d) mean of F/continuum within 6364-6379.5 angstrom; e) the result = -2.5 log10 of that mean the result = 0.04 mag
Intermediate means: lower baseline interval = 140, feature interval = 167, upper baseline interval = 178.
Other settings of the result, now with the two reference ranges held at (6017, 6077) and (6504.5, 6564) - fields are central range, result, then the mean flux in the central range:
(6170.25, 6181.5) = 0.465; 109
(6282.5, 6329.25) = 0.407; 132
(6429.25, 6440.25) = 0.150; 188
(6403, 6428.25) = 0.146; 185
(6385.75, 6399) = 0.271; 162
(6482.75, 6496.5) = 0.101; 205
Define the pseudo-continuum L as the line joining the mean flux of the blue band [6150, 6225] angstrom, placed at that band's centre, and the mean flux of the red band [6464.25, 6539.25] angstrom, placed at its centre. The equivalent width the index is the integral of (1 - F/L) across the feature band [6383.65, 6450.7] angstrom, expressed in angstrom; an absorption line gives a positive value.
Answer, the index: 3.0 angstrom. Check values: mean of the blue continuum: 106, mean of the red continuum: 221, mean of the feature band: 182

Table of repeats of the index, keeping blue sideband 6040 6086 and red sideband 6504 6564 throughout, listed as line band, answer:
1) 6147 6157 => 1.0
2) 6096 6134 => 0.8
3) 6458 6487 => 1.2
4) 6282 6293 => 3.8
